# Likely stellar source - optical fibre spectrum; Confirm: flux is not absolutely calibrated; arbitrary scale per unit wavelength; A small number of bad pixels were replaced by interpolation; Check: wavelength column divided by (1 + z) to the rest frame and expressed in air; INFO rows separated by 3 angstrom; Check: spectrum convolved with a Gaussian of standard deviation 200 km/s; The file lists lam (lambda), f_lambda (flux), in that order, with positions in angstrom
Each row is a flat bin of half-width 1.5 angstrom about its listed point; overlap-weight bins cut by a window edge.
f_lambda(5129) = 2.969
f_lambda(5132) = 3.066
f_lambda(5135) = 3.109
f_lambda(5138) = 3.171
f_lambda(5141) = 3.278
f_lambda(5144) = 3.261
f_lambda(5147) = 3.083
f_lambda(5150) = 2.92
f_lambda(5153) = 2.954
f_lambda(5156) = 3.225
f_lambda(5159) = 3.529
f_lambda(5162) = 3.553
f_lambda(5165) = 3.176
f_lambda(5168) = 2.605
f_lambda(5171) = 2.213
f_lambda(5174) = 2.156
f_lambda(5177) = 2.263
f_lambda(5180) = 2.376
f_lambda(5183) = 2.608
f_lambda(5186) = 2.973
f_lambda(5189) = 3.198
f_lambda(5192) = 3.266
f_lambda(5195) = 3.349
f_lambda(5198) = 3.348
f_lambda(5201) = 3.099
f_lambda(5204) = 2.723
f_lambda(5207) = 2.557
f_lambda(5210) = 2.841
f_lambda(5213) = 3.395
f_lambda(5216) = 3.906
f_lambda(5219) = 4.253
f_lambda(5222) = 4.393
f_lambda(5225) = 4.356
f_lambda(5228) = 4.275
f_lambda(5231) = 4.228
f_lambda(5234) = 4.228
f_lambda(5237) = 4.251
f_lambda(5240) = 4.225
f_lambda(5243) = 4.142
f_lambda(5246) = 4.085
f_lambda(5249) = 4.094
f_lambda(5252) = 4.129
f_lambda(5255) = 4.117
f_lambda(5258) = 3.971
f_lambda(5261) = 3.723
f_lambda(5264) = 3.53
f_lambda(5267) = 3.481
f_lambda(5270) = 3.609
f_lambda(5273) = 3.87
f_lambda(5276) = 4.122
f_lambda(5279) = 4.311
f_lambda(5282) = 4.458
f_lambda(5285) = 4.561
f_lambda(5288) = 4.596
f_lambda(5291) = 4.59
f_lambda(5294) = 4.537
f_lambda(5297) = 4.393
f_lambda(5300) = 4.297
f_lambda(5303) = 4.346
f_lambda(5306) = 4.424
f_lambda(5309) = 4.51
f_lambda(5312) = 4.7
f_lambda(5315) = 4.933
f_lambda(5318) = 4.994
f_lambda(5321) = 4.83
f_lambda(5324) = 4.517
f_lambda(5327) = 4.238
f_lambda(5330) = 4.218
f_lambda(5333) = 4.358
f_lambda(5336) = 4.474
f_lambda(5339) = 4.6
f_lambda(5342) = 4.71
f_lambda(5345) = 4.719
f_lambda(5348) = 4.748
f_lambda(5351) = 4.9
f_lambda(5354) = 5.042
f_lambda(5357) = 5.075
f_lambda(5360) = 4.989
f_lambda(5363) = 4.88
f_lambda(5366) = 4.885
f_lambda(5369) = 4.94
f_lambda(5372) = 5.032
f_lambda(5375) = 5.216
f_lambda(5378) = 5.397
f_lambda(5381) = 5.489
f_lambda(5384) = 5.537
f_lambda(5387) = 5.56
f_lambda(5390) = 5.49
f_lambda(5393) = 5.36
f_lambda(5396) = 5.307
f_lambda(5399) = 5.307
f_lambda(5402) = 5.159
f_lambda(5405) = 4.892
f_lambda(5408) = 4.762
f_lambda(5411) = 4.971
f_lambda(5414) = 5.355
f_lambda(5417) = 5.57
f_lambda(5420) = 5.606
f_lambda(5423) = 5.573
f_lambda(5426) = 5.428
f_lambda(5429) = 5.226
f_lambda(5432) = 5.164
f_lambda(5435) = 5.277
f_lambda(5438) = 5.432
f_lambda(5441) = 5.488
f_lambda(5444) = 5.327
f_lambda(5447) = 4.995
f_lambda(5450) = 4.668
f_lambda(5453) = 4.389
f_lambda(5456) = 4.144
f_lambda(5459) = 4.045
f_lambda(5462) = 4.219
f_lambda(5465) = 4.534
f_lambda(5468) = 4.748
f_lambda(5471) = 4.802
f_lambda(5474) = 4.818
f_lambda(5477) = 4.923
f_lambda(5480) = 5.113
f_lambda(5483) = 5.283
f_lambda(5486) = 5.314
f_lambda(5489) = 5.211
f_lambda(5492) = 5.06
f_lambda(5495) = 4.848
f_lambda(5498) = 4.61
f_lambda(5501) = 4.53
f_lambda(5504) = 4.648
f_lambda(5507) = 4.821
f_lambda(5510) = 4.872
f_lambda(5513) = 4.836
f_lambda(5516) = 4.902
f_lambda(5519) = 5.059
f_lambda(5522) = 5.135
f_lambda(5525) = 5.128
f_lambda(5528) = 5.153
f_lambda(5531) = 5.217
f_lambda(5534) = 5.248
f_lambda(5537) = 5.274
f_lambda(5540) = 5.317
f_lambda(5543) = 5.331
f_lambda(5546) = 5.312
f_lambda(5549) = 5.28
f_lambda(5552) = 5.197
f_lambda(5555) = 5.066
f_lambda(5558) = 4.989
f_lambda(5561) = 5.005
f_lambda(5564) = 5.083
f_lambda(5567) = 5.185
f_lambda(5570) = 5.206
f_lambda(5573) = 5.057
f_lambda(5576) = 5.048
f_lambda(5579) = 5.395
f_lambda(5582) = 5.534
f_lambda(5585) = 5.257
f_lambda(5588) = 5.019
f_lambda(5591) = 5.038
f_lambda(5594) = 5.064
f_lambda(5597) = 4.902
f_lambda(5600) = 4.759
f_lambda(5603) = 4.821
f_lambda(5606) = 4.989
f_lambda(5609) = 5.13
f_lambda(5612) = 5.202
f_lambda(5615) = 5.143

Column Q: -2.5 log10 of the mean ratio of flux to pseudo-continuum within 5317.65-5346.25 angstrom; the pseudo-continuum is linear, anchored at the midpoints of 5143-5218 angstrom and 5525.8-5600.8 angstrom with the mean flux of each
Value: -0.18 mag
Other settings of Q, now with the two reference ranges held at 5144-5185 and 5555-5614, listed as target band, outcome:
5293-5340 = -0.23 mag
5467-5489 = -0.11 mag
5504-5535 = -0.06 mag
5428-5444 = -0.23 mag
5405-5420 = -0.24 mag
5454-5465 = 0.05 mag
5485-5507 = -0.06 mag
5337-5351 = -0.23 mag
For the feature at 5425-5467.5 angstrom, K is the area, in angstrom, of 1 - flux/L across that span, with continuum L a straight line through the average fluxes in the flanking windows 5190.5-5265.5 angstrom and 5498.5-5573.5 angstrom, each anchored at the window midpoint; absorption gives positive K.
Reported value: -1.7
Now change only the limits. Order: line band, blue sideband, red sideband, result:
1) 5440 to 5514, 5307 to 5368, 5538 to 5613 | 2.3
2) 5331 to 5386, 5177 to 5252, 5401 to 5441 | -2.1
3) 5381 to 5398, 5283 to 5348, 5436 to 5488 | -2.7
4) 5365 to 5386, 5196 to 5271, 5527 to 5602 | -4.1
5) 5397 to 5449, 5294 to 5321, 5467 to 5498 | -4.3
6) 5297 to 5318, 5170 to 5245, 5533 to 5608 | -3.7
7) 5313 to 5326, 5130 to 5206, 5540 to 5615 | -3.5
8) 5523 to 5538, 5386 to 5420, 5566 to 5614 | -0.1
